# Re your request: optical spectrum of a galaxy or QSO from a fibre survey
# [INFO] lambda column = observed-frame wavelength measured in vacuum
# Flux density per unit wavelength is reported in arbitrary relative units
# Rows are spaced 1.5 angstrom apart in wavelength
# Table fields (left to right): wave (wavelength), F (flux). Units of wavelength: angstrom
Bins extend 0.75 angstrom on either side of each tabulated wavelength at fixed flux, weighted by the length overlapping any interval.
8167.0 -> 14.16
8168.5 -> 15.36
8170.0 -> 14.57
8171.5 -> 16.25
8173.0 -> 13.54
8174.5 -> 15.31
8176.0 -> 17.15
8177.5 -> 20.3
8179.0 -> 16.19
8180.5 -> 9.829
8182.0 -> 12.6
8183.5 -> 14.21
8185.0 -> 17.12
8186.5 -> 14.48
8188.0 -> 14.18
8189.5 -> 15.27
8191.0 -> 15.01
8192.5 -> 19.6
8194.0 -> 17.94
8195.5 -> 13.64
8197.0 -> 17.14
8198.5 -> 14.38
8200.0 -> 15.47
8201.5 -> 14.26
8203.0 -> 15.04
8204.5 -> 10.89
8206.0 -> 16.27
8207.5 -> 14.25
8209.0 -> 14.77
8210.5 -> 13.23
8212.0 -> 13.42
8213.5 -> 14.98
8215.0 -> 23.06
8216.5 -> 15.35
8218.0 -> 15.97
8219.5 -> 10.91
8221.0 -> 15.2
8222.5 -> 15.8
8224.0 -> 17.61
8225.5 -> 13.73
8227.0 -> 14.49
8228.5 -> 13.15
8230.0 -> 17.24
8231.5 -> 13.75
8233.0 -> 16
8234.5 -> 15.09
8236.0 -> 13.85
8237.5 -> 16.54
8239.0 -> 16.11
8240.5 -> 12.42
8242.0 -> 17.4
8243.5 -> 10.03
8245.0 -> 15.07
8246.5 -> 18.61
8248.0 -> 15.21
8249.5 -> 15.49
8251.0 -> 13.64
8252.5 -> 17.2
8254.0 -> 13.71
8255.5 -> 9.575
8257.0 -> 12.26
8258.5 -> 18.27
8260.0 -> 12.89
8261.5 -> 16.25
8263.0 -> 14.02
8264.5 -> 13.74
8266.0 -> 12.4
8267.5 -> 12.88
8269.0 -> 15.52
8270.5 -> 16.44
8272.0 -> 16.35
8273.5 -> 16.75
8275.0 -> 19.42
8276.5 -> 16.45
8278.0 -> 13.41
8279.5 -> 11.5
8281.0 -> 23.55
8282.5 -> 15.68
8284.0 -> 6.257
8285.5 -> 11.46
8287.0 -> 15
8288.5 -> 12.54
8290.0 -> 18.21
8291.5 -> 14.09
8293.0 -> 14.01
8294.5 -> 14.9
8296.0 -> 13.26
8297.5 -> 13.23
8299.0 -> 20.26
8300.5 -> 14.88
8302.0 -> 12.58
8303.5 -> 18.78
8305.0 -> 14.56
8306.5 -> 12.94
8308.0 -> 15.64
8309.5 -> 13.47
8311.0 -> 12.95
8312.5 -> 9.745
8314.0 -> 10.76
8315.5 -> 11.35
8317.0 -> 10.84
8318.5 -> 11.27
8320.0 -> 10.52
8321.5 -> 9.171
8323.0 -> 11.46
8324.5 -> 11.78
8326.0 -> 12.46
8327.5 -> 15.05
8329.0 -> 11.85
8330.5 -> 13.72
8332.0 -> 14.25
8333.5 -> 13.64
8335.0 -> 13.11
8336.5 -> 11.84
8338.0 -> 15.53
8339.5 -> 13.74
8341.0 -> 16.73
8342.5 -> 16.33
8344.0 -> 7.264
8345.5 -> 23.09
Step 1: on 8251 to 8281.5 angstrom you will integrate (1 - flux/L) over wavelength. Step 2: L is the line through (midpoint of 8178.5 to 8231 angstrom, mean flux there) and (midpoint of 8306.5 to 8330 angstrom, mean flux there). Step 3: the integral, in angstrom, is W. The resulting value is -3.85 angstrom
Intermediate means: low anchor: 15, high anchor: 11.9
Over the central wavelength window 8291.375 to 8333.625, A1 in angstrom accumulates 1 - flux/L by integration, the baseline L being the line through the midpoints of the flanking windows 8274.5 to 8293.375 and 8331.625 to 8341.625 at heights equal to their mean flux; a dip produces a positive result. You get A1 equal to 3.4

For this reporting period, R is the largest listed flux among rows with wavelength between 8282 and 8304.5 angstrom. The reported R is 20.26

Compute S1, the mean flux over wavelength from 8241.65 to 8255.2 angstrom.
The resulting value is 14.9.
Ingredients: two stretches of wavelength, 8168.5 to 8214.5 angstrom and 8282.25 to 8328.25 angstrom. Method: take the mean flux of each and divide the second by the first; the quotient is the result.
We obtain 0.87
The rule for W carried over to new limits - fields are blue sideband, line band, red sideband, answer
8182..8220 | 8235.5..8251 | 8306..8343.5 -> -0.70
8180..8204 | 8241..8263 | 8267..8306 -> 0.61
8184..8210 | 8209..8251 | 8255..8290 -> -0.52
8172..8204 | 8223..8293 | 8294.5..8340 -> -3.17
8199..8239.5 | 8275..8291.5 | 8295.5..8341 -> -0.90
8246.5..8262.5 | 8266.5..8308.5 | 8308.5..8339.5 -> -4.59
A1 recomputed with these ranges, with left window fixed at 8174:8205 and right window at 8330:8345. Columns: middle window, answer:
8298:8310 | -1.08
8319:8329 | 1.56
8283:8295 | 0.79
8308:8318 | 1.57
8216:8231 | 0.01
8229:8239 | -0.40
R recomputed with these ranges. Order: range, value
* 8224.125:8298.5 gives 23.55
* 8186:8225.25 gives 23.06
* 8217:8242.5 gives 17.61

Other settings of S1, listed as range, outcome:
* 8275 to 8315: 14.3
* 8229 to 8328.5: 14.2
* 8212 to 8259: 15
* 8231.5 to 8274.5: 14.8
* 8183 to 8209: 15.2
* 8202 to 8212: 14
